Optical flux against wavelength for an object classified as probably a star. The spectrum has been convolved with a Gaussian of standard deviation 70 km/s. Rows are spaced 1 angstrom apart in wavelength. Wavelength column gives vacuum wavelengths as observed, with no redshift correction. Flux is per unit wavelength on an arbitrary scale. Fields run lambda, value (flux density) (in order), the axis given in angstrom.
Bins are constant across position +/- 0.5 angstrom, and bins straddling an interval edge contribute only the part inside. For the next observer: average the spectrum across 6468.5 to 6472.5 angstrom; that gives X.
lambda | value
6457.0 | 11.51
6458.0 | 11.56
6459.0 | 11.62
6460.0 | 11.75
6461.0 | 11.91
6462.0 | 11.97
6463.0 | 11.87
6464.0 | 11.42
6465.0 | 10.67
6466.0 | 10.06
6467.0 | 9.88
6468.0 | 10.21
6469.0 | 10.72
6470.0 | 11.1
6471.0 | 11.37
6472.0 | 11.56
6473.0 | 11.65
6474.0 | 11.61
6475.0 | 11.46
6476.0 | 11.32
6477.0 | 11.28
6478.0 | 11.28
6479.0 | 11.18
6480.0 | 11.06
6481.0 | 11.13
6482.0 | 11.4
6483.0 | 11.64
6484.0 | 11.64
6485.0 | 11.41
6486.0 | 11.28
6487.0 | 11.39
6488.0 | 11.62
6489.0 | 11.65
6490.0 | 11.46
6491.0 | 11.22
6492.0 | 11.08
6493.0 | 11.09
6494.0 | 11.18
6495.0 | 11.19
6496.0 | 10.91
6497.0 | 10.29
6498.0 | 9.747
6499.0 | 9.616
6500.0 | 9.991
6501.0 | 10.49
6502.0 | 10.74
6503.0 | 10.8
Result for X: 11.2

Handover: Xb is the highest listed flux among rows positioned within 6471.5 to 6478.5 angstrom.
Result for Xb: 11.65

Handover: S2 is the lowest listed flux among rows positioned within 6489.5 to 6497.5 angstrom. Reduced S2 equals 10.29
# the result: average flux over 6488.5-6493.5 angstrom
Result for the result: 11.3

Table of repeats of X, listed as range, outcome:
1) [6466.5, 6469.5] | 10.3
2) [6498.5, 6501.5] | 10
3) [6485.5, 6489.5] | 11.5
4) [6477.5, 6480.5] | 11.2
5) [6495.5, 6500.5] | 10.1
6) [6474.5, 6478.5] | 11.3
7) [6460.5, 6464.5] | 11.8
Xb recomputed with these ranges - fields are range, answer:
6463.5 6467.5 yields 11.42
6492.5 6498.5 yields 11.19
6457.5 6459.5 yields 11.62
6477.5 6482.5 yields 11.4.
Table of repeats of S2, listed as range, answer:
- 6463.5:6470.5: 9.88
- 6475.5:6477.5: 11.28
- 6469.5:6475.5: 11.1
